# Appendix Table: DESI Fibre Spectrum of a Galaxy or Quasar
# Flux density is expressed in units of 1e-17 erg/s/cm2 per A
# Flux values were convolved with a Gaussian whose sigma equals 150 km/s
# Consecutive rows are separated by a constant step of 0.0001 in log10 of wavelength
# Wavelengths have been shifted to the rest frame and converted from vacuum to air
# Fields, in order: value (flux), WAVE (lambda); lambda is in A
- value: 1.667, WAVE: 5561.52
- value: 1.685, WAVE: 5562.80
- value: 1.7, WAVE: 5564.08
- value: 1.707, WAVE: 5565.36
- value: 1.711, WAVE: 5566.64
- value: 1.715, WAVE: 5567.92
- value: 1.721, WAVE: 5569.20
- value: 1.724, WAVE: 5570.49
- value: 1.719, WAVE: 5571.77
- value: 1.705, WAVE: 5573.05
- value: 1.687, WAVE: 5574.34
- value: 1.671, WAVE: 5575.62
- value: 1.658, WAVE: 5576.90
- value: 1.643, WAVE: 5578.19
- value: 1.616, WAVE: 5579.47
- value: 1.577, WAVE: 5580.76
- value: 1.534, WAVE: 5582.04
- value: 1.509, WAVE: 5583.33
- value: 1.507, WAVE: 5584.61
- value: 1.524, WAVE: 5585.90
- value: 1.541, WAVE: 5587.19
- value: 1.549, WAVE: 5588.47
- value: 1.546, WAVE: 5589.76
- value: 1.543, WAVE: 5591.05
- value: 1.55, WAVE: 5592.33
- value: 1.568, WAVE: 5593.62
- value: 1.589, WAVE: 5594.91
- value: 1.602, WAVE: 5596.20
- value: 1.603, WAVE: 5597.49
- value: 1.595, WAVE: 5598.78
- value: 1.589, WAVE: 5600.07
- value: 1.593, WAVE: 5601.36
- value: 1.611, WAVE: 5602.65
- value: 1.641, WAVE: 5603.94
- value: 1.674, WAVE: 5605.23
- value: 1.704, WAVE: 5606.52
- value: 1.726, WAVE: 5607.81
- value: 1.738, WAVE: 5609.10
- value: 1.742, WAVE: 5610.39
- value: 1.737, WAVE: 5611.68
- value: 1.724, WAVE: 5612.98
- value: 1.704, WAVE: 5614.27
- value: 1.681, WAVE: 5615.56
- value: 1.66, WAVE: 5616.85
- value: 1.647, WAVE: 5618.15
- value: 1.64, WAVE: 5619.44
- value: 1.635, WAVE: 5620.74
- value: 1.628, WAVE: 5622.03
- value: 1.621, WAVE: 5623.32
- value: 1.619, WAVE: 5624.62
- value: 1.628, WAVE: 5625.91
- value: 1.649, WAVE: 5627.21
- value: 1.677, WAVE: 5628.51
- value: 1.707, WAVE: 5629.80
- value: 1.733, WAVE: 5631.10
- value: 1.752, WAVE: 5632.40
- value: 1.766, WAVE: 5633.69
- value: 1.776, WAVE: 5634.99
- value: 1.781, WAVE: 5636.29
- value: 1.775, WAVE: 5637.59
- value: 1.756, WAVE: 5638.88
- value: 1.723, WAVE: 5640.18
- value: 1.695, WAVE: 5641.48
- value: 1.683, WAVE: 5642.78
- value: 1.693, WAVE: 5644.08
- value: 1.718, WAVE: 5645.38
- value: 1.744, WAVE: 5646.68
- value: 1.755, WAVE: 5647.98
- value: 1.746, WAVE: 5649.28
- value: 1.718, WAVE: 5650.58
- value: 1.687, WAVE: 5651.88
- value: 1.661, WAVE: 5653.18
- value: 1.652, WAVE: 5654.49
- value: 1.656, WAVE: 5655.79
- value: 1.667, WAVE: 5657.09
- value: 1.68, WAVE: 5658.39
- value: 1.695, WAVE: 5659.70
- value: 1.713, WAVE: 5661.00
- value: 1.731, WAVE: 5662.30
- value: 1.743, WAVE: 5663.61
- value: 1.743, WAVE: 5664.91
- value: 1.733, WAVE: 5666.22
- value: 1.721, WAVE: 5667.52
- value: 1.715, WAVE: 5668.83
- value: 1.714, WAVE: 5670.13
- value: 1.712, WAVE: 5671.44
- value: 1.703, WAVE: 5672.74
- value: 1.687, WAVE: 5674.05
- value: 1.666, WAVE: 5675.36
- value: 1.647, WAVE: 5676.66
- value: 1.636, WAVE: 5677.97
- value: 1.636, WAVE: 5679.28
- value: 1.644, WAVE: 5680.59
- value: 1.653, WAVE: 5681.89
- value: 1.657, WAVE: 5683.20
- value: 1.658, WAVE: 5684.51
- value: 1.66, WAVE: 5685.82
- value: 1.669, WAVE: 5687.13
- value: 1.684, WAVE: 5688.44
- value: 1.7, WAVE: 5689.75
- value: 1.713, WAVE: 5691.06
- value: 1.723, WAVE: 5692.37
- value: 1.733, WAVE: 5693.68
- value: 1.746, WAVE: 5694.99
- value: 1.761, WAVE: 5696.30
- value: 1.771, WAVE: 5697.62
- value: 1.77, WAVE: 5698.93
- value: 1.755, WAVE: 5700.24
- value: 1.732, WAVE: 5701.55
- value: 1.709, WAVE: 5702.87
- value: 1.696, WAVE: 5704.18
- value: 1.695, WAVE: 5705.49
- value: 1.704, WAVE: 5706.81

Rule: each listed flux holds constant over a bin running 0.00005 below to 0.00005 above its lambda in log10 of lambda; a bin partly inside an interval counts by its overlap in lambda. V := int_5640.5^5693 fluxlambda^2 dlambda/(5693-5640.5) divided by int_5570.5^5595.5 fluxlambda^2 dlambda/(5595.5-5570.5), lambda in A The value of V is 1.09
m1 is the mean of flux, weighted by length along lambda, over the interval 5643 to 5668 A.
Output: 1.71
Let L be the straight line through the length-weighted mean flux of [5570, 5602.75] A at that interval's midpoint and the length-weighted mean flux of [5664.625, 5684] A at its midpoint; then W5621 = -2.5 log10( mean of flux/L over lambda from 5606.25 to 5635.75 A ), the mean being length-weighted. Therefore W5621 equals -0.04 mag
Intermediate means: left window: 1.6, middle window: 1.69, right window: 1.68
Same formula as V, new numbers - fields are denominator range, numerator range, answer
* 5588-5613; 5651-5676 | 1.07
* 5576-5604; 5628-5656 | 1.11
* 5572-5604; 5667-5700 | 1.10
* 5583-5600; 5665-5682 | 1.11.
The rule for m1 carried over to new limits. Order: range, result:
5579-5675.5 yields 1.67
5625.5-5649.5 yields 1.72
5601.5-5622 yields 1.68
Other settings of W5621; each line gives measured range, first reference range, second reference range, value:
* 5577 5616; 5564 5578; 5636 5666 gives 0.06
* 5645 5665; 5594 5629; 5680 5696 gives -0.02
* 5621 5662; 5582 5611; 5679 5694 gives -0.04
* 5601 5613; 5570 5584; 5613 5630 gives -0.03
